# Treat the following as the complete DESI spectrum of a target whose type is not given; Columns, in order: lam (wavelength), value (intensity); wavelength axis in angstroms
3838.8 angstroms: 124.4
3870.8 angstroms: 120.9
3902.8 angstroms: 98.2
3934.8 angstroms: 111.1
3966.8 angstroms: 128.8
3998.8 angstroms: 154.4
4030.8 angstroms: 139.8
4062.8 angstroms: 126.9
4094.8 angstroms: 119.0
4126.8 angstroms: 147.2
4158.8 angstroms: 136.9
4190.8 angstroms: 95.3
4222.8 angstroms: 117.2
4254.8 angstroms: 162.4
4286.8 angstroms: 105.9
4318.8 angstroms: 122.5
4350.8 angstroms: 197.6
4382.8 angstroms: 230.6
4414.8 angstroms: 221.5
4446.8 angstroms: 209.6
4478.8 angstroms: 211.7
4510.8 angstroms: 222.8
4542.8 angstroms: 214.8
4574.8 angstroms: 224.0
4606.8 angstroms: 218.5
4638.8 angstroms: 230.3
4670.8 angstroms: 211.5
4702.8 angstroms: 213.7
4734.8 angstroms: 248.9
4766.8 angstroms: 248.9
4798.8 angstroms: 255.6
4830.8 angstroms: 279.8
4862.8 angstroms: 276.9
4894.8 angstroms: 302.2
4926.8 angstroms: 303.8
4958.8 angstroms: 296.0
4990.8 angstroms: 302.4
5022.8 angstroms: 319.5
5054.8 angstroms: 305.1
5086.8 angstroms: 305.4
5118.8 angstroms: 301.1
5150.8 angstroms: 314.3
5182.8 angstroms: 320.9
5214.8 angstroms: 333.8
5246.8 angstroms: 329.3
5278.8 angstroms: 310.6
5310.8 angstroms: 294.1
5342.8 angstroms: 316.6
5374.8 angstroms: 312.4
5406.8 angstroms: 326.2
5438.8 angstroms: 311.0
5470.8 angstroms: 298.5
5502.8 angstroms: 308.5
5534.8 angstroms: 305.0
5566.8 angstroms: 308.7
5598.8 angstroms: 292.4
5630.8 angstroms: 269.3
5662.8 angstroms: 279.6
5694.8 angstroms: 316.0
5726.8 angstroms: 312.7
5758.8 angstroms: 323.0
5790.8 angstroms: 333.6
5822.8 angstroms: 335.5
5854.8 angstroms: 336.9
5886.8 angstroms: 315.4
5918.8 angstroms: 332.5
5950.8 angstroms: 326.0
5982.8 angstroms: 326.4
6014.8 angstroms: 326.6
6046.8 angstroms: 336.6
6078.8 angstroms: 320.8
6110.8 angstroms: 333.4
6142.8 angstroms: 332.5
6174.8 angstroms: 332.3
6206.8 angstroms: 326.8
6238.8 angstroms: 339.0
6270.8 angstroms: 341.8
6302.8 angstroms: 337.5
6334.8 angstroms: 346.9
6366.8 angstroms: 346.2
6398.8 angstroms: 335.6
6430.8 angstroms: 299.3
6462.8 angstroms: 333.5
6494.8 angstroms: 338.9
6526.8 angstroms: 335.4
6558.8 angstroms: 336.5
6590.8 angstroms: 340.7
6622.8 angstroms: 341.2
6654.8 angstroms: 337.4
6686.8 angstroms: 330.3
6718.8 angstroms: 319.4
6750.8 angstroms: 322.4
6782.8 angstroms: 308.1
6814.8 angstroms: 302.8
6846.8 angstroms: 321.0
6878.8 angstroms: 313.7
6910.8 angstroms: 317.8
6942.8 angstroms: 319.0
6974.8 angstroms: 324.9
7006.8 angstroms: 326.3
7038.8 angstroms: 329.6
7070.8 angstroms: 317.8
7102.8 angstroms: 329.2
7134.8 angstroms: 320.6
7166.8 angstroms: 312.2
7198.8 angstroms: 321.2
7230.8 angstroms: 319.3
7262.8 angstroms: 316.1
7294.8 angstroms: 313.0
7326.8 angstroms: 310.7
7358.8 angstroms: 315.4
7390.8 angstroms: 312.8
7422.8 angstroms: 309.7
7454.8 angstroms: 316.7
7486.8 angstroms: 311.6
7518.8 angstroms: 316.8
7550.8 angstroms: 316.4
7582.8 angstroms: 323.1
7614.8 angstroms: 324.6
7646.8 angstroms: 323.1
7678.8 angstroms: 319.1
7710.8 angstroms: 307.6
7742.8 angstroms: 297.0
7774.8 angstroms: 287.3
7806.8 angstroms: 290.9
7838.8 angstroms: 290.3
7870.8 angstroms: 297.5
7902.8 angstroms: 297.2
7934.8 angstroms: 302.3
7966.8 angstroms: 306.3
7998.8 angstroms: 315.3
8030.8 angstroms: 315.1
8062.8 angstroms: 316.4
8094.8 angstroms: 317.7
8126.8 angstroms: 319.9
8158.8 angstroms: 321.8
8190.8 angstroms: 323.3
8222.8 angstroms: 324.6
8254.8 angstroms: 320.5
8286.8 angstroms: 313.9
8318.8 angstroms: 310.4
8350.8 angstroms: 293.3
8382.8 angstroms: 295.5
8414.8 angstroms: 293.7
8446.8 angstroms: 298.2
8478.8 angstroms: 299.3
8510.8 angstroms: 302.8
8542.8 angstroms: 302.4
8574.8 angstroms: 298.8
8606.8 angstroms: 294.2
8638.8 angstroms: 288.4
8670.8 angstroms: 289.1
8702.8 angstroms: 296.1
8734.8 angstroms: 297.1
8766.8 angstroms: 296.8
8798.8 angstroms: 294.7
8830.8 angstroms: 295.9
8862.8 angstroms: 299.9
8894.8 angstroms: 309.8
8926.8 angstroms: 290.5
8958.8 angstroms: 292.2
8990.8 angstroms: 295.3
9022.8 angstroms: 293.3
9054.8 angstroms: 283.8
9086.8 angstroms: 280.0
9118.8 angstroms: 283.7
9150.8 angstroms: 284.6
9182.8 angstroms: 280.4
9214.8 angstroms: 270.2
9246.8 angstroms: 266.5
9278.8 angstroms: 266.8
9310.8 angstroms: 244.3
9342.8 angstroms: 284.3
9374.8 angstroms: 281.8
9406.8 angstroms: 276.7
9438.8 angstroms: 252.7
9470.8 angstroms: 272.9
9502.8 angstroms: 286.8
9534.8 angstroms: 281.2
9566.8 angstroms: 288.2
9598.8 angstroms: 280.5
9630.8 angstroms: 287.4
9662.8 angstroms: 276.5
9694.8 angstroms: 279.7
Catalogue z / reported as 0.09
